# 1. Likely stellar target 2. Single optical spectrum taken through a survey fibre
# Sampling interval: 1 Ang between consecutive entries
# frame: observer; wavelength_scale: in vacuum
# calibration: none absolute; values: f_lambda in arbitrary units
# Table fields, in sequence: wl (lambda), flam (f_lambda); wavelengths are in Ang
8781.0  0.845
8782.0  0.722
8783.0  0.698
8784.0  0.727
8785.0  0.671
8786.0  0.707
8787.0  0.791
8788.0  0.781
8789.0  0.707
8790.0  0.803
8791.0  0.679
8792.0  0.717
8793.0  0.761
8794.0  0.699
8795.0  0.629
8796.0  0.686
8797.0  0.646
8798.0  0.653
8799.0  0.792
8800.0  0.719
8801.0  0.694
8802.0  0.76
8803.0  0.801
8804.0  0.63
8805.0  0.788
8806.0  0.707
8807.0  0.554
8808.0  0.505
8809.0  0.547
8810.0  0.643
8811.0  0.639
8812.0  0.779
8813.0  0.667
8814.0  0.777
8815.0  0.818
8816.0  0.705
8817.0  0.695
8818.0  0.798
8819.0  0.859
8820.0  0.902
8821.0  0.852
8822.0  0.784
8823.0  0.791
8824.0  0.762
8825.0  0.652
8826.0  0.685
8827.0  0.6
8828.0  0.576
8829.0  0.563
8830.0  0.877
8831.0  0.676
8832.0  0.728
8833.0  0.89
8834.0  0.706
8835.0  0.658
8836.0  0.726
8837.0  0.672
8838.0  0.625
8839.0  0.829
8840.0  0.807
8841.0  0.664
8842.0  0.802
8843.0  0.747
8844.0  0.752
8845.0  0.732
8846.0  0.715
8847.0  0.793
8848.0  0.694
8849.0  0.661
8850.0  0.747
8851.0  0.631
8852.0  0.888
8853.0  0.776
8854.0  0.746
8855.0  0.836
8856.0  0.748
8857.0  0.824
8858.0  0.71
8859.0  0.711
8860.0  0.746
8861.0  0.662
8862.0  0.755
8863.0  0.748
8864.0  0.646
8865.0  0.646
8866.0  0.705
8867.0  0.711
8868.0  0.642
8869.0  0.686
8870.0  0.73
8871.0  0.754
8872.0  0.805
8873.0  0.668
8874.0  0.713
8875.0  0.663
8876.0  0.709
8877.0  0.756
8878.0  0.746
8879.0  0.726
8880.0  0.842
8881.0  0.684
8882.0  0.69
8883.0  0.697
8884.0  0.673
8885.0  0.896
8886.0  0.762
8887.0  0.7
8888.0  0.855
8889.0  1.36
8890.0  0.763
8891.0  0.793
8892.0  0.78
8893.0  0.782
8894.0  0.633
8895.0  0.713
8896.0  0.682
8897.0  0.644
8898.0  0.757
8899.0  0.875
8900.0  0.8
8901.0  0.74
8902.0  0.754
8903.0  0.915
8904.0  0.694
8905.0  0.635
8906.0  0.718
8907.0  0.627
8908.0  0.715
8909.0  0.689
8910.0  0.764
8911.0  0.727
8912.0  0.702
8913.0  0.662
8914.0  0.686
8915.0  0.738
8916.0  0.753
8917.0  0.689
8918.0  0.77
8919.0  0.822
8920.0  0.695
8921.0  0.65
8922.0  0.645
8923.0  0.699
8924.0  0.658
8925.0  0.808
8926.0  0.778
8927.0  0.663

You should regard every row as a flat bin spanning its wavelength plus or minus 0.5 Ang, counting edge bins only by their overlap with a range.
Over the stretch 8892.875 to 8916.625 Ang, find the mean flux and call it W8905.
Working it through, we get 0.724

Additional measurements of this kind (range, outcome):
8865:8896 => 0.752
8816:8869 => 0.733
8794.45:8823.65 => 0.718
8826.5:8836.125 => 0.699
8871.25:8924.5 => 0.742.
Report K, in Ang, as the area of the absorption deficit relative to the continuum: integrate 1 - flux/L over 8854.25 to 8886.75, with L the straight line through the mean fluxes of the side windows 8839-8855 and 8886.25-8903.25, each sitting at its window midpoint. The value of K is 1.8 Ang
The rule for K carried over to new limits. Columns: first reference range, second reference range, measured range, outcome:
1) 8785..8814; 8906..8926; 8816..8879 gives -2.55 Ang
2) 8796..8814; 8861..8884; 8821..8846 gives -1.05 Ang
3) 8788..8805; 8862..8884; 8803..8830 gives 0.25 Ang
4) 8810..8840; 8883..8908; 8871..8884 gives 0.63 Ang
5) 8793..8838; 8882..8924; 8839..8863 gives -0.74 Ang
